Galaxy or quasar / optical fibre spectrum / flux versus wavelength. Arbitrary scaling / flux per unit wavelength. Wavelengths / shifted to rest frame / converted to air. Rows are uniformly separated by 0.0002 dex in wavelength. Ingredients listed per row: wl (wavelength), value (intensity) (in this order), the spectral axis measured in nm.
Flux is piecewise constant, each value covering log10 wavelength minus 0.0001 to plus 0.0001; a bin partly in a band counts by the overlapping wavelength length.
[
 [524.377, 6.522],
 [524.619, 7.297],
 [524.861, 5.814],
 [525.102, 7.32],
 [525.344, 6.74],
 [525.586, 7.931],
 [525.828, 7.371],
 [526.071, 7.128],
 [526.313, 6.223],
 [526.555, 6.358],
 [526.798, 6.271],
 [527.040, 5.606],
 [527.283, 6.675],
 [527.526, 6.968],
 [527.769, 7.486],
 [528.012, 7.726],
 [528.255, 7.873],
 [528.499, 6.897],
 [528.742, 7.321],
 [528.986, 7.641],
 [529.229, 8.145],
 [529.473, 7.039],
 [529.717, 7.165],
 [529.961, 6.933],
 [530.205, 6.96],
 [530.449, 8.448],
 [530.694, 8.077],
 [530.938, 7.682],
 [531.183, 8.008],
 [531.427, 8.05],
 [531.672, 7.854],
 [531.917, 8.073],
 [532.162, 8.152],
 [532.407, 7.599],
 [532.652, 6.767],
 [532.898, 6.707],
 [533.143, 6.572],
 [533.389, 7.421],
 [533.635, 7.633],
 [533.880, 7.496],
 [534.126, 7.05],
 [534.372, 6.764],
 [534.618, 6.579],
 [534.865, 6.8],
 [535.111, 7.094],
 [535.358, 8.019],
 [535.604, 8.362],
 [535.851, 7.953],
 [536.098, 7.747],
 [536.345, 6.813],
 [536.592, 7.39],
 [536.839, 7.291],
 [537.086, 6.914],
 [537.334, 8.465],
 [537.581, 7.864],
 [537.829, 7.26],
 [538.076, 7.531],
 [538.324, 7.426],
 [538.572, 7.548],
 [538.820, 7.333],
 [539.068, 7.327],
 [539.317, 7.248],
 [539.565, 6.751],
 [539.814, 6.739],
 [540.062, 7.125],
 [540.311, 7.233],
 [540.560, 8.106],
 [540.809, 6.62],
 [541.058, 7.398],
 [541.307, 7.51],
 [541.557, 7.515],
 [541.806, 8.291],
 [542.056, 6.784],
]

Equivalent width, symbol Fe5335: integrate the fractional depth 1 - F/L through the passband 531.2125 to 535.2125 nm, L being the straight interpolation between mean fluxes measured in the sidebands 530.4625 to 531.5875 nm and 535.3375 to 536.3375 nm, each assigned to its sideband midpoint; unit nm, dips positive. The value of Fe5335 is 0.322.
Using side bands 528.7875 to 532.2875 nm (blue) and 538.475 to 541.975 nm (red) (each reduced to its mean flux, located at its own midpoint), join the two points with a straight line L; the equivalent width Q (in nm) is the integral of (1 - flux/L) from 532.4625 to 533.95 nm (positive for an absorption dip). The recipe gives 0.10 nm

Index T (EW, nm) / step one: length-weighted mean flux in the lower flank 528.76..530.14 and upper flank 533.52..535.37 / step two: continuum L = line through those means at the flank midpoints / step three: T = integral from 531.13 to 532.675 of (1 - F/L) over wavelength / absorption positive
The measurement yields -0.127 nm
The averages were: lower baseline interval 7.36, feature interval 7.85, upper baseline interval 7.13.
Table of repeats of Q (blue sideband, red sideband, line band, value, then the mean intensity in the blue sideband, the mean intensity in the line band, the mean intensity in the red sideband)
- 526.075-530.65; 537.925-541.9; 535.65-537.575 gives -0.07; 7.12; 7.57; 7.35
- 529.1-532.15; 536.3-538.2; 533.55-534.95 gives 0.10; 7.72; 7.05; 7.47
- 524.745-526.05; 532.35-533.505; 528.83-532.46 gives -0.38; 7.05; 7.72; 6.98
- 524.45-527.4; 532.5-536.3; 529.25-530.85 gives -0.12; 6.72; 7.49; 7.26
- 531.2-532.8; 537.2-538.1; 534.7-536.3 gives 0.04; 7.75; 7.59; 7.8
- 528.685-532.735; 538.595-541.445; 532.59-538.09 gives 0.08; 7.66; 7.33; 7.23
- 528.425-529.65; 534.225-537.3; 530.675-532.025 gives -0.10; 7.42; 7.95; 7.34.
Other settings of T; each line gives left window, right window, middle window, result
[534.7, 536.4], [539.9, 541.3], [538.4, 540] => 0.04 nm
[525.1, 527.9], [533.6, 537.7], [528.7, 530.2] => -0.07 nm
